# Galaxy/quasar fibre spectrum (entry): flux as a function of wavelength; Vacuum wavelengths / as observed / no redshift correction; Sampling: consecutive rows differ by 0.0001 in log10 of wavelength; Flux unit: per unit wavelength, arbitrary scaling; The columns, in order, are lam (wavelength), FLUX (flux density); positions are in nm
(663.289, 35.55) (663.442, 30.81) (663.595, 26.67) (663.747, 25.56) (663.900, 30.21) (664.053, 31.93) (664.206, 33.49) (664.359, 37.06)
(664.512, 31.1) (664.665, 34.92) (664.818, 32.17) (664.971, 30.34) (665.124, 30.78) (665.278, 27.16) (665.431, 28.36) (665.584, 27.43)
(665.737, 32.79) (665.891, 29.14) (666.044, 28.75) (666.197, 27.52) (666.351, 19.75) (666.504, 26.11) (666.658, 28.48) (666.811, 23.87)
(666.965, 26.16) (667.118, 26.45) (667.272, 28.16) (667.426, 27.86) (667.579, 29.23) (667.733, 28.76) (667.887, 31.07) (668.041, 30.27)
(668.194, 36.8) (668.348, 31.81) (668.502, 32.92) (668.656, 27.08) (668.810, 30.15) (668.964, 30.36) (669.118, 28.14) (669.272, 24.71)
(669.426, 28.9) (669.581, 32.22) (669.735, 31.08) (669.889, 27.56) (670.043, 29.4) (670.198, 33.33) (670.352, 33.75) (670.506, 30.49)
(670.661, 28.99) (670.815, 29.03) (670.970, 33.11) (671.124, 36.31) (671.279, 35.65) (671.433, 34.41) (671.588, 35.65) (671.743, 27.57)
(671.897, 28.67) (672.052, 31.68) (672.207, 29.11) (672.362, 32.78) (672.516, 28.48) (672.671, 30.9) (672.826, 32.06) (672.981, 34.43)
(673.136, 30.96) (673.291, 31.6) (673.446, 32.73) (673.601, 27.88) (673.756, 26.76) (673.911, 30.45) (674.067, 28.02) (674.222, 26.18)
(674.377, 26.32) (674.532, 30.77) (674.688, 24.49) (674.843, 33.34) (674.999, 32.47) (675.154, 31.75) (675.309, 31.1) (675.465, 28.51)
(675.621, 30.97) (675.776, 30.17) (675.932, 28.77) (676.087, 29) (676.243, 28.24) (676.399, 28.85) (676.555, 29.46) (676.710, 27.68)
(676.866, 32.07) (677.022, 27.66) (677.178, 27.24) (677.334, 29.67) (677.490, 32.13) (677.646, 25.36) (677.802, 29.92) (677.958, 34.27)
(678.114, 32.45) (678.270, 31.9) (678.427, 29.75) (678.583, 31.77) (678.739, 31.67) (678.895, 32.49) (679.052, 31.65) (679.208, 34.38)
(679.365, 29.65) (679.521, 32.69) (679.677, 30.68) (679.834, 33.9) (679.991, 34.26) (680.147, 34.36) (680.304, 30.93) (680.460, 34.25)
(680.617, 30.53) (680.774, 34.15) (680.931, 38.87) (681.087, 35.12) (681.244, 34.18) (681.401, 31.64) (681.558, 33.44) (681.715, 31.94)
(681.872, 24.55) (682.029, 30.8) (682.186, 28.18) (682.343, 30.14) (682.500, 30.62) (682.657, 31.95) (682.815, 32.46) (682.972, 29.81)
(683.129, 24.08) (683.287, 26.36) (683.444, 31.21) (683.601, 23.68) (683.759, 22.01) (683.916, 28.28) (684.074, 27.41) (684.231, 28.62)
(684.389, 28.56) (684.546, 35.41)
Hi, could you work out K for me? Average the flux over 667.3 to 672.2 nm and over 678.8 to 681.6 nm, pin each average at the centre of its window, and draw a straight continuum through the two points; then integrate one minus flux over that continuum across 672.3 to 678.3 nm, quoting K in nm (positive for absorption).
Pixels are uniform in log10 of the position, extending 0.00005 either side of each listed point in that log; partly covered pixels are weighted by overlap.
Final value 0.40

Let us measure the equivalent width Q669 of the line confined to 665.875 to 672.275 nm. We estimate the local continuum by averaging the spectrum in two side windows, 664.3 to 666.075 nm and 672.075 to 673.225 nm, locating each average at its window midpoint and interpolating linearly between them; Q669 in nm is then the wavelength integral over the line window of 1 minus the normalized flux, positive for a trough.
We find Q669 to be 0.263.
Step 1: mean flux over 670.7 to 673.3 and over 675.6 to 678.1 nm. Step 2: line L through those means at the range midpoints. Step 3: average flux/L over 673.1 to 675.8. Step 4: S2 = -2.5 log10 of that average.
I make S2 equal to 0.04 mag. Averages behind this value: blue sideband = 31.9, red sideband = 29.5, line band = 29.7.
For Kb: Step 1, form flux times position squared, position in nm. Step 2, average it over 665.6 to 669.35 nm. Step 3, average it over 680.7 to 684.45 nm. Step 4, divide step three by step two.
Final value 1.09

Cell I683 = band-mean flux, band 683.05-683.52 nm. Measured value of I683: 27.2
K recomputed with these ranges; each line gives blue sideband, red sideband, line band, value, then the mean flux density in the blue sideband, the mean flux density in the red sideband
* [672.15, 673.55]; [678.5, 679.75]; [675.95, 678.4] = 0.158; 31.4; 31.9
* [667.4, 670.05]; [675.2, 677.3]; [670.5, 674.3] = -0.172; 30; 29.3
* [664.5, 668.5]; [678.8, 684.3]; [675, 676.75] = 0.029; 29.1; 30.8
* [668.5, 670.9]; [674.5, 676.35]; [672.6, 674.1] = -0.039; 29.8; 29.9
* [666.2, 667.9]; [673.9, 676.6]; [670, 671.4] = -0.223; 26.8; 29.3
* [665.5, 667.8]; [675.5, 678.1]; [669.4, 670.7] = -0.123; 27.4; 29.5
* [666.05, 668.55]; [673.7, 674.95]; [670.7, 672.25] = -0.202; 28.4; 28.4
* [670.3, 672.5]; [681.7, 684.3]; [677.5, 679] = -0.071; 31.8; 28.3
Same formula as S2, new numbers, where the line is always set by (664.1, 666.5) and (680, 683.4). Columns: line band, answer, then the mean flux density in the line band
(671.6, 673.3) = -0.011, 30.9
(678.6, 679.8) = -0.027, 32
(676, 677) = 0.065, 29.1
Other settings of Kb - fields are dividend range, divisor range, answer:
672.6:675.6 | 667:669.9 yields 1.03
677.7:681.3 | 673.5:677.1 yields 1.13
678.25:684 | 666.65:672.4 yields 1.06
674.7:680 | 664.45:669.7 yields 1.08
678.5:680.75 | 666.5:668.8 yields 1.15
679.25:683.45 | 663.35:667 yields 1.13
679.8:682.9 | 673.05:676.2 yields 1.11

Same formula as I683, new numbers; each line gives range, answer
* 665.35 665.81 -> 29.5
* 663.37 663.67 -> 28.7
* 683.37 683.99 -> 26.3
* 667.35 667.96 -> 29.2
